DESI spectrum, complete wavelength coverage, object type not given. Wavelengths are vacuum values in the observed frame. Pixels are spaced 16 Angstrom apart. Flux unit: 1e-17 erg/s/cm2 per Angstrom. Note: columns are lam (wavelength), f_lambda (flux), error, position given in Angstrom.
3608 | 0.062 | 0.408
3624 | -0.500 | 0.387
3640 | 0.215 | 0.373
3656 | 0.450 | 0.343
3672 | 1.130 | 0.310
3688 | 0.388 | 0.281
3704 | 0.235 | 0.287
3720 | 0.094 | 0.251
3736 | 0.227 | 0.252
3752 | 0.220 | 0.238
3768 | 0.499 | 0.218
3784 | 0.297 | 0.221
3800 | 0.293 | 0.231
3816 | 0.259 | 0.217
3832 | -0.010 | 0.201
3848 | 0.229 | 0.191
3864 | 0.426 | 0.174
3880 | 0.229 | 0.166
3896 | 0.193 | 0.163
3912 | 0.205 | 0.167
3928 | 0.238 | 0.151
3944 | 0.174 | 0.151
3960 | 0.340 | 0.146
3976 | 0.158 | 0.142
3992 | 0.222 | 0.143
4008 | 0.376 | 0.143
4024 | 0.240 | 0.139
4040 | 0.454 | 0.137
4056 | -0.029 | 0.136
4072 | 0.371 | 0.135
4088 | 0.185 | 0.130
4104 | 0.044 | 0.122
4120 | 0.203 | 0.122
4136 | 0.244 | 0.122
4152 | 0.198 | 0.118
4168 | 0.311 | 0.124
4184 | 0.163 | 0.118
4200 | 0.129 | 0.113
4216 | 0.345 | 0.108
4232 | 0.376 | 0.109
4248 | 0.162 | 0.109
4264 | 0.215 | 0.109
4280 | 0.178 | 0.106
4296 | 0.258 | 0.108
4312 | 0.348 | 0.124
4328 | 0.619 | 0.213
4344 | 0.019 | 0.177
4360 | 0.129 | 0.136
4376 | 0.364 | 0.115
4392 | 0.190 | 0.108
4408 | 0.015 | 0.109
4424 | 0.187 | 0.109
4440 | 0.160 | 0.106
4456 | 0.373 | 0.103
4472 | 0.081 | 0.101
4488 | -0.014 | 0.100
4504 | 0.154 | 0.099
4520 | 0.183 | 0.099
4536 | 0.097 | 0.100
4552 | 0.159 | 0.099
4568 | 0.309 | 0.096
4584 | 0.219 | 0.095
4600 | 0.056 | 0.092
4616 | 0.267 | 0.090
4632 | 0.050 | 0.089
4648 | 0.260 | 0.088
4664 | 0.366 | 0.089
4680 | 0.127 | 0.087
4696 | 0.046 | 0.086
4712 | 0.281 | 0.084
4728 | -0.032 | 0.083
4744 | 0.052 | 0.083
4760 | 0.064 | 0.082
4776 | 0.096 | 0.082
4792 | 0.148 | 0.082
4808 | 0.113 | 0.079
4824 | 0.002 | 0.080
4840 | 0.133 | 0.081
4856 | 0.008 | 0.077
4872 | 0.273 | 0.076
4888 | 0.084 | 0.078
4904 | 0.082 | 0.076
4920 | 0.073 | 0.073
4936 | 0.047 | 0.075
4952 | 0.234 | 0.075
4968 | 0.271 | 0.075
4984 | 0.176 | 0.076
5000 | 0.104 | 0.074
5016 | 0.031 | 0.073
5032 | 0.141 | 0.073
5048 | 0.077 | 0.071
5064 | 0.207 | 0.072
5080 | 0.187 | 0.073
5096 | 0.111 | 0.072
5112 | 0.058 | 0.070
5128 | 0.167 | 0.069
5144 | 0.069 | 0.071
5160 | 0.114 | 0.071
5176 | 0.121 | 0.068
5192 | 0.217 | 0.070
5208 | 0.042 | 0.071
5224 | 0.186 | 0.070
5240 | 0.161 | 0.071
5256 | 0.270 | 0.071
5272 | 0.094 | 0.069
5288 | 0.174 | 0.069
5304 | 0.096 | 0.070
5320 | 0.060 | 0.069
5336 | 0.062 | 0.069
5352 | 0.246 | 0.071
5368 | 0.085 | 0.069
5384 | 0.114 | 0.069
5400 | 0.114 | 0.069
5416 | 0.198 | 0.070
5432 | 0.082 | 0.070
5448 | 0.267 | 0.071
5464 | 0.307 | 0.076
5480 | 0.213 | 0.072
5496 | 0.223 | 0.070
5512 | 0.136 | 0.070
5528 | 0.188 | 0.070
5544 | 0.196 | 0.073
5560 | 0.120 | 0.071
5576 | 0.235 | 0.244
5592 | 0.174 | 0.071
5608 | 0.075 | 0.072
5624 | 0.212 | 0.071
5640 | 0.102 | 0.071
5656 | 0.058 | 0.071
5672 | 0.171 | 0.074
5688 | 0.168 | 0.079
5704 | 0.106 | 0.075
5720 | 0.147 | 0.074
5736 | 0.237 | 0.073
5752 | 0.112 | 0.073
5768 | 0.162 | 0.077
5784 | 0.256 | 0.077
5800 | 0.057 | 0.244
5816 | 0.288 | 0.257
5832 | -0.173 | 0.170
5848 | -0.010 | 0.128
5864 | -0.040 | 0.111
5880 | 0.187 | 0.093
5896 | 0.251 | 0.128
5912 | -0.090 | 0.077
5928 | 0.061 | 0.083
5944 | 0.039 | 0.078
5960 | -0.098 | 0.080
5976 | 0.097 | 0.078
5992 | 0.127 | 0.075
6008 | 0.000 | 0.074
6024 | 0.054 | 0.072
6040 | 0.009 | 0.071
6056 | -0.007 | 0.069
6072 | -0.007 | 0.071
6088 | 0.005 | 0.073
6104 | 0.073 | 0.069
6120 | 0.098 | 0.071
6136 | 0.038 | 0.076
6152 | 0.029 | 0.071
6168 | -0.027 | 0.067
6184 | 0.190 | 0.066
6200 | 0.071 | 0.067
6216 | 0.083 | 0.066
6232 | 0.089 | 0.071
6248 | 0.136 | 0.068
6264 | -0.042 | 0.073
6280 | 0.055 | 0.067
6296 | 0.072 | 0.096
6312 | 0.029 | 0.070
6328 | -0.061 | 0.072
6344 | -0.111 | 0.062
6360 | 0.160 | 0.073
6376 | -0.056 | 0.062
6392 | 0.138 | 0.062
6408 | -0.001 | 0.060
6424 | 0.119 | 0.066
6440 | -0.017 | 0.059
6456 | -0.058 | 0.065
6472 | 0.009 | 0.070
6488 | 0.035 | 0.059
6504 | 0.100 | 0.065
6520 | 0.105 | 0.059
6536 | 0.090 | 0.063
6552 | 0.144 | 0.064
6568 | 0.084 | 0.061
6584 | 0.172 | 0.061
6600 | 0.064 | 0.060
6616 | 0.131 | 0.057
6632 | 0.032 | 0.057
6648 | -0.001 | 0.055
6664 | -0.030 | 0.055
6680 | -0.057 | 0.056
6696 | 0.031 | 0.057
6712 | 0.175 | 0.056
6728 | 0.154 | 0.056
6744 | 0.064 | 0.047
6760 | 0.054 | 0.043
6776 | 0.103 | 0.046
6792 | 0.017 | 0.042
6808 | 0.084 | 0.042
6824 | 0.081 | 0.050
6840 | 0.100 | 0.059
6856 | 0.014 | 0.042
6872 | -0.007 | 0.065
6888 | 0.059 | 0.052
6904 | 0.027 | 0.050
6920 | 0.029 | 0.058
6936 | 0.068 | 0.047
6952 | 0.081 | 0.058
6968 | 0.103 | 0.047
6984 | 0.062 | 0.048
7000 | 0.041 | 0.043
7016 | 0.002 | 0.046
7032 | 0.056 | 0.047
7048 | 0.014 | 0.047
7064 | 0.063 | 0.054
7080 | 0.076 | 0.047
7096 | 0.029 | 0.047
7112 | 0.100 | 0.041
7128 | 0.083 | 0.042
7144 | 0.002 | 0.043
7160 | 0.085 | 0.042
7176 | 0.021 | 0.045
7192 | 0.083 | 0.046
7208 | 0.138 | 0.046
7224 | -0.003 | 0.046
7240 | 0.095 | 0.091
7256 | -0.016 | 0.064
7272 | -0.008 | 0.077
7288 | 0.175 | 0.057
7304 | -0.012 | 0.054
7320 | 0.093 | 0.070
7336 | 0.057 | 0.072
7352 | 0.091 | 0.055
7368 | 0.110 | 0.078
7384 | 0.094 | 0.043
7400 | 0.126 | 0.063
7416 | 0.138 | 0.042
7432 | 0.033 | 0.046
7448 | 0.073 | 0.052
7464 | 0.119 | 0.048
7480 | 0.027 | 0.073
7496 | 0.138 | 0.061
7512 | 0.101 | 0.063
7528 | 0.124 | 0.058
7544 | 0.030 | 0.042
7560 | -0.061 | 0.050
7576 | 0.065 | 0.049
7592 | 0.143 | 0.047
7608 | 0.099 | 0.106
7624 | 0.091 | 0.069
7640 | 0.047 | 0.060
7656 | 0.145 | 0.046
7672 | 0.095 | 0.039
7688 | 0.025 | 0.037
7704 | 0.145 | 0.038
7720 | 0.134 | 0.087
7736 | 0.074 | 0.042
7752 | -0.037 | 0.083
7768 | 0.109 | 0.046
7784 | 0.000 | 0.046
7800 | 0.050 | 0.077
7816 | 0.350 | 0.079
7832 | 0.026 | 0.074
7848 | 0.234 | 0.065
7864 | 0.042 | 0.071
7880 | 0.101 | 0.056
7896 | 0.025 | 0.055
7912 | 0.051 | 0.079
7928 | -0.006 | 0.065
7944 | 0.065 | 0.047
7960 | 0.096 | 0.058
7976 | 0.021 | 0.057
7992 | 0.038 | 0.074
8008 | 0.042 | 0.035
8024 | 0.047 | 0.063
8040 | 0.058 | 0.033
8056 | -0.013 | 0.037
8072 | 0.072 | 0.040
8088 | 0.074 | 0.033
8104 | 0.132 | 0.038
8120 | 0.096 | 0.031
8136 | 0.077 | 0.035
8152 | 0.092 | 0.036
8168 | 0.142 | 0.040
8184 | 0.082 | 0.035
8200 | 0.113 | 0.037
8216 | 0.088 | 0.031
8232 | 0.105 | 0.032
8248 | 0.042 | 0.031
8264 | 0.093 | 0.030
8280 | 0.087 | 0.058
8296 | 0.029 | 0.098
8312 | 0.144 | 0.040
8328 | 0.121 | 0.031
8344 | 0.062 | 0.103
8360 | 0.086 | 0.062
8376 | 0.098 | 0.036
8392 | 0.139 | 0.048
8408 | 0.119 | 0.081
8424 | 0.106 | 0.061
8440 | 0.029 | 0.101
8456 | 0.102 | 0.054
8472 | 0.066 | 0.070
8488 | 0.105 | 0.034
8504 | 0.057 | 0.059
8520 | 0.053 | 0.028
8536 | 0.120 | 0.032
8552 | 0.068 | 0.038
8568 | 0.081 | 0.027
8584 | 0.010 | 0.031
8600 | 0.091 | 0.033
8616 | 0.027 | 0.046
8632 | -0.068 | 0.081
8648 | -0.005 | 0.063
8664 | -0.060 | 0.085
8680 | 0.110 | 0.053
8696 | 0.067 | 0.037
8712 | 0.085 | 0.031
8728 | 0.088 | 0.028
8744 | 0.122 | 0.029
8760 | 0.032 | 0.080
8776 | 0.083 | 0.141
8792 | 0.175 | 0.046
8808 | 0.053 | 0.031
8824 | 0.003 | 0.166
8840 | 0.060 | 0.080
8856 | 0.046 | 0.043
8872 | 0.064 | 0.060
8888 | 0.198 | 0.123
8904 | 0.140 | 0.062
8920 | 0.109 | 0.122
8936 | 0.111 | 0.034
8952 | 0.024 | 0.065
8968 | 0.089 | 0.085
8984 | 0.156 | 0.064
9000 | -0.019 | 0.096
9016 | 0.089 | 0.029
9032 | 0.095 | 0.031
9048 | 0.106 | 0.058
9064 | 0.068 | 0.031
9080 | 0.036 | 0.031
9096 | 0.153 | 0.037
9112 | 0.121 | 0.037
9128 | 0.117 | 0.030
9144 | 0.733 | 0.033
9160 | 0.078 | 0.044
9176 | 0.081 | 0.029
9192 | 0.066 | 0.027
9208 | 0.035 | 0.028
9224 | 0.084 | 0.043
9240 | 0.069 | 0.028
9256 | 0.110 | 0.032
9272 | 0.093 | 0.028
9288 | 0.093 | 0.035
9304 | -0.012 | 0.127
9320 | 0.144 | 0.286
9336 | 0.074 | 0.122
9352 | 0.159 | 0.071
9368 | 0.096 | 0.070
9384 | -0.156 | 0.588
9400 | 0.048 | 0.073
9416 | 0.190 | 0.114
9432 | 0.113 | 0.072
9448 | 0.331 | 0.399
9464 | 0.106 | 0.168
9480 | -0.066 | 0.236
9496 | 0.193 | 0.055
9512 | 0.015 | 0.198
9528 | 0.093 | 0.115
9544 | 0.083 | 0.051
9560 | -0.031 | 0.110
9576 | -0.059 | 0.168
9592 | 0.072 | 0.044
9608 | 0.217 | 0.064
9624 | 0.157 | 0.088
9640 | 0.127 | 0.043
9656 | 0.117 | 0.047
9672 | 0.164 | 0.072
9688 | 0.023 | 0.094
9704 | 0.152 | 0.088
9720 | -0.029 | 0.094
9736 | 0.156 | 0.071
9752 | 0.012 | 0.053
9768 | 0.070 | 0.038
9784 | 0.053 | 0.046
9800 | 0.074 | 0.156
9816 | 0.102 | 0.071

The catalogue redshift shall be 1.452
